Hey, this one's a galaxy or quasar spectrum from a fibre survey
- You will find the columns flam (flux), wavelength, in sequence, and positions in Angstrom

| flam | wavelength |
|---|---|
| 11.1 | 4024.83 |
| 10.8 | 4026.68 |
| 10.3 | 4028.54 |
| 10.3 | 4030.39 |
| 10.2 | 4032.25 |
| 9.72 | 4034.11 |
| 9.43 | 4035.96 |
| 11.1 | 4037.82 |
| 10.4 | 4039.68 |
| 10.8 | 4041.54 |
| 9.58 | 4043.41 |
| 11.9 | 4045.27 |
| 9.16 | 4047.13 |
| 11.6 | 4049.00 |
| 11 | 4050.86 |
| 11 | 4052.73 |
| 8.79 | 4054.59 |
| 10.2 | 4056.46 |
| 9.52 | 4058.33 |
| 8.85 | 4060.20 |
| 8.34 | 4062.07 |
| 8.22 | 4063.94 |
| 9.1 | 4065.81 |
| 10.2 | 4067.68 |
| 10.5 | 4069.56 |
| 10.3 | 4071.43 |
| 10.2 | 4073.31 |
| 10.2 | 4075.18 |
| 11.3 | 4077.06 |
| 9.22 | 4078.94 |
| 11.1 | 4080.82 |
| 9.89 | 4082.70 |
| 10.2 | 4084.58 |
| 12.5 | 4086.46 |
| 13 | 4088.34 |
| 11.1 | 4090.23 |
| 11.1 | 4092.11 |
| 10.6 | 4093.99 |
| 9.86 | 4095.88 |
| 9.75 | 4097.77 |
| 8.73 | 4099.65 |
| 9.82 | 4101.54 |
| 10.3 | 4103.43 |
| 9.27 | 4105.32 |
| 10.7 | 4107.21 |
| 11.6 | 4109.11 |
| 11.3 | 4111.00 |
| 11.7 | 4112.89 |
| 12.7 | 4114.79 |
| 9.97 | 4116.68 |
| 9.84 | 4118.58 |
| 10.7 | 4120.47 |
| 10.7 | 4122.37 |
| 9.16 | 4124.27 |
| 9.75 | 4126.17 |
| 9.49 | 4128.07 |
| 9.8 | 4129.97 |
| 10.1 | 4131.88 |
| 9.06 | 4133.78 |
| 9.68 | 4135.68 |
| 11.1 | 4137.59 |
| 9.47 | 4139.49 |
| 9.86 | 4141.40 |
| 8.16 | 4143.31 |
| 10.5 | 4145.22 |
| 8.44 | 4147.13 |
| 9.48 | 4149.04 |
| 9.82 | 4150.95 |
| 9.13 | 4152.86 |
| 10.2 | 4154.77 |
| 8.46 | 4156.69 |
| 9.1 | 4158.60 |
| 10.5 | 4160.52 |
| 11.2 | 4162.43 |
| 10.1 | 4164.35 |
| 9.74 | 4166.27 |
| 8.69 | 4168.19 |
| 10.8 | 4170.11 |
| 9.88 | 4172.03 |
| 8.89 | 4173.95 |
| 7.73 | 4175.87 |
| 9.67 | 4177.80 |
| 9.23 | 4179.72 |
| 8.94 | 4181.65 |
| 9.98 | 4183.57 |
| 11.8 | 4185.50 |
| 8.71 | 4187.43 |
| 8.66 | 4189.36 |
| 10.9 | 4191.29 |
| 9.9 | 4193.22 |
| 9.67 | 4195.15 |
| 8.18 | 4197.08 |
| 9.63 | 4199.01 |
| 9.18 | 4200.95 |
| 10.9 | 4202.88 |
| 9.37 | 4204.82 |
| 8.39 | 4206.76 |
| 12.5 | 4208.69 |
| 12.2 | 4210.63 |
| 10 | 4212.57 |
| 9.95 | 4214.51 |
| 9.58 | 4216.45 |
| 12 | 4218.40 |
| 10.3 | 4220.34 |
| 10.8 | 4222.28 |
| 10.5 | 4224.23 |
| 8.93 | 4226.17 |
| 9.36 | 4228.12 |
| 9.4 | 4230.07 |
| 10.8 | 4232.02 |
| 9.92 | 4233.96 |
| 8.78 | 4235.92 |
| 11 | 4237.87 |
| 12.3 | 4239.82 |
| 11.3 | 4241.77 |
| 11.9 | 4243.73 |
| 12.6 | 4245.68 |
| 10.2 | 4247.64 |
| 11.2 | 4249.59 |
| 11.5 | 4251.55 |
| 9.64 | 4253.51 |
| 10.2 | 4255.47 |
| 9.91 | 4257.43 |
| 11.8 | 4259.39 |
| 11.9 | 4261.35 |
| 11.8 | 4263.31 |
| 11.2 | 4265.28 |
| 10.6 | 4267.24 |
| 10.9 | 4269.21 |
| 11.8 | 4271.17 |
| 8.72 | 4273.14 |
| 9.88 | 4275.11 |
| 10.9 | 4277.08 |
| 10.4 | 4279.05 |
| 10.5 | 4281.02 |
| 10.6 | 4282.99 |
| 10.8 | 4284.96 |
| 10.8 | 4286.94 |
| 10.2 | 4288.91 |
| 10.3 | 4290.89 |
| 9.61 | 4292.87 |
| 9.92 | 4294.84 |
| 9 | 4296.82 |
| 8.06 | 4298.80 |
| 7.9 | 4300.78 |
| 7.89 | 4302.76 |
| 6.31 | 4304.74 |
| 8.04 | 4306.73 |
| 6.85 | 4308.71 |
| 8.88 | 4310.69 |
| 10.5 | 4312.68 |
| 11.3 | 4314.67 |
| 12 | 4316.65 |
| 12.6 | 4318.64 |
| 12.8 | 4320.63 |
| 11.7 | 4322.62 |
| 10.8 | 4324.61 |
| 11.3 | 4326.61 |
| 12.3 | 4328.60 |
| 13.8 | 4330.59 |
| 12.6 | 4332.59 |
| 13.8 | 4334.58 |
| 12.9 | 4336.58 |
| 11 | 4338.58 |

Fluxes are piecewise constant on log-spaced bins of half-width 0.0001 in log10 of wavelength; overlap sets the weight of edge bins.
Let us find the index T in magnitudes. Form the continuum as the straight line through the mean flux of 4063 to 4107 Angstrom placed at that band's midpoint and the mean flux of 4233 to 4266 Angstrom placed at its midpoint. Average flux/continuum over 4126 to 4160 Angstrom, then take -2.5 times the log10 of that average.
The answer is 0.11 mag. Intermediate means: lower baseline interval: 10.3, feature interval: 9.54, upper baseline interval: 11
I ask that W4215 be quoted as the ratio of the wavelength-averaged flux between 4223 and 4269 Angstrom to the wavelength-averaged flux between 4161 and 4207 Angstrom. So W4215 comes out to 1.12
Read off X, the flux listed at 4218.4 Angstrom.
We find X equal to 12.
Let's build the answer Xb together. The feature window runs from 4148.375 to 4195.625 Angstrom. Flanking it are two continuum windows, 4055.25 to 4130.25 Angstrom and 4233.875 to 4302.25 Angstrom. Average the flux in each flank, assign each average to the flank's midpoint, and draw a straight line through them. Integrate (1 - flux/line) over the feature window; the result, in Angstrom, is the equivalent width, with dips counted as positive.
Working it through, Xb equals 3.3 Angstrom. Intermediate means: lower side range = 10.3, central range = 9.65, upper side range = 10.5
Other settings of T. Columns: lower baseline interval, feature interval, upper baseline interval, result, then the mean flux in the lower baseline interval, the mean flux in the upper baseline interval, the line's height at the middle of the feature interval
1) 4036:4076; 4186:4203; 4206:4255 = 0.11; 10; 10.6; 10.5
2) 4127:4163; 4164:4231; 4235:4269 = 0.05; 9.64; 11.1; 10.3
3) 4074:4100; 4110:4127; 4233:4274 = 0.00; 10.7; 10.9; 10.7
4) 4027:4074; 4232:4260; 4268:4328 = -0.08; 10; 10.1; 10.1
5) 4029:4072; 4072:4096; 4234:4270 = -0.07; 10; 11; 10.2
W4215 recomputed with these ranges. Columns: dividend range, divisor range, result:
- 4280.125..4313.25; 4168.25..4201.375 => 0.96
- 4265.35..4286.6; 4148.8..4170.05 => 1.08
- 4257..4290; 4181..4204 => 1.11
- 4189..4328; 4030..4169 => 1.02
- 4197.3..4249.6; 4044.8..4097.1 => 1.01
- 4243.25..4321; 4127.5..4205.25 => 1.07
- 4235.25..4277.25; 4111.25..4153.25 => 1.10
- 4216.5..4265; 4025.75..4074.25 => 1.07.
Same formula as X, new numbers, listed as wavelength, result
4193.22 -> 9.9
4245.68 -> 12.6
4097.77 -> 9.75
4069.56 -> 10.5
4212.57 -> 10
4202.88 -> 10.9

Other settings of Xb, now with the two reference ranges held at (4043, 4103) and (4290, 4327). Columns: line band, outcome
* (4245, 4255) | -1.1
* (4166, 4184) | 1.3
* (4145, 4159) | 1.0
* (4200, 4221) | -1.0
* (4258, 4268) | -1.6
